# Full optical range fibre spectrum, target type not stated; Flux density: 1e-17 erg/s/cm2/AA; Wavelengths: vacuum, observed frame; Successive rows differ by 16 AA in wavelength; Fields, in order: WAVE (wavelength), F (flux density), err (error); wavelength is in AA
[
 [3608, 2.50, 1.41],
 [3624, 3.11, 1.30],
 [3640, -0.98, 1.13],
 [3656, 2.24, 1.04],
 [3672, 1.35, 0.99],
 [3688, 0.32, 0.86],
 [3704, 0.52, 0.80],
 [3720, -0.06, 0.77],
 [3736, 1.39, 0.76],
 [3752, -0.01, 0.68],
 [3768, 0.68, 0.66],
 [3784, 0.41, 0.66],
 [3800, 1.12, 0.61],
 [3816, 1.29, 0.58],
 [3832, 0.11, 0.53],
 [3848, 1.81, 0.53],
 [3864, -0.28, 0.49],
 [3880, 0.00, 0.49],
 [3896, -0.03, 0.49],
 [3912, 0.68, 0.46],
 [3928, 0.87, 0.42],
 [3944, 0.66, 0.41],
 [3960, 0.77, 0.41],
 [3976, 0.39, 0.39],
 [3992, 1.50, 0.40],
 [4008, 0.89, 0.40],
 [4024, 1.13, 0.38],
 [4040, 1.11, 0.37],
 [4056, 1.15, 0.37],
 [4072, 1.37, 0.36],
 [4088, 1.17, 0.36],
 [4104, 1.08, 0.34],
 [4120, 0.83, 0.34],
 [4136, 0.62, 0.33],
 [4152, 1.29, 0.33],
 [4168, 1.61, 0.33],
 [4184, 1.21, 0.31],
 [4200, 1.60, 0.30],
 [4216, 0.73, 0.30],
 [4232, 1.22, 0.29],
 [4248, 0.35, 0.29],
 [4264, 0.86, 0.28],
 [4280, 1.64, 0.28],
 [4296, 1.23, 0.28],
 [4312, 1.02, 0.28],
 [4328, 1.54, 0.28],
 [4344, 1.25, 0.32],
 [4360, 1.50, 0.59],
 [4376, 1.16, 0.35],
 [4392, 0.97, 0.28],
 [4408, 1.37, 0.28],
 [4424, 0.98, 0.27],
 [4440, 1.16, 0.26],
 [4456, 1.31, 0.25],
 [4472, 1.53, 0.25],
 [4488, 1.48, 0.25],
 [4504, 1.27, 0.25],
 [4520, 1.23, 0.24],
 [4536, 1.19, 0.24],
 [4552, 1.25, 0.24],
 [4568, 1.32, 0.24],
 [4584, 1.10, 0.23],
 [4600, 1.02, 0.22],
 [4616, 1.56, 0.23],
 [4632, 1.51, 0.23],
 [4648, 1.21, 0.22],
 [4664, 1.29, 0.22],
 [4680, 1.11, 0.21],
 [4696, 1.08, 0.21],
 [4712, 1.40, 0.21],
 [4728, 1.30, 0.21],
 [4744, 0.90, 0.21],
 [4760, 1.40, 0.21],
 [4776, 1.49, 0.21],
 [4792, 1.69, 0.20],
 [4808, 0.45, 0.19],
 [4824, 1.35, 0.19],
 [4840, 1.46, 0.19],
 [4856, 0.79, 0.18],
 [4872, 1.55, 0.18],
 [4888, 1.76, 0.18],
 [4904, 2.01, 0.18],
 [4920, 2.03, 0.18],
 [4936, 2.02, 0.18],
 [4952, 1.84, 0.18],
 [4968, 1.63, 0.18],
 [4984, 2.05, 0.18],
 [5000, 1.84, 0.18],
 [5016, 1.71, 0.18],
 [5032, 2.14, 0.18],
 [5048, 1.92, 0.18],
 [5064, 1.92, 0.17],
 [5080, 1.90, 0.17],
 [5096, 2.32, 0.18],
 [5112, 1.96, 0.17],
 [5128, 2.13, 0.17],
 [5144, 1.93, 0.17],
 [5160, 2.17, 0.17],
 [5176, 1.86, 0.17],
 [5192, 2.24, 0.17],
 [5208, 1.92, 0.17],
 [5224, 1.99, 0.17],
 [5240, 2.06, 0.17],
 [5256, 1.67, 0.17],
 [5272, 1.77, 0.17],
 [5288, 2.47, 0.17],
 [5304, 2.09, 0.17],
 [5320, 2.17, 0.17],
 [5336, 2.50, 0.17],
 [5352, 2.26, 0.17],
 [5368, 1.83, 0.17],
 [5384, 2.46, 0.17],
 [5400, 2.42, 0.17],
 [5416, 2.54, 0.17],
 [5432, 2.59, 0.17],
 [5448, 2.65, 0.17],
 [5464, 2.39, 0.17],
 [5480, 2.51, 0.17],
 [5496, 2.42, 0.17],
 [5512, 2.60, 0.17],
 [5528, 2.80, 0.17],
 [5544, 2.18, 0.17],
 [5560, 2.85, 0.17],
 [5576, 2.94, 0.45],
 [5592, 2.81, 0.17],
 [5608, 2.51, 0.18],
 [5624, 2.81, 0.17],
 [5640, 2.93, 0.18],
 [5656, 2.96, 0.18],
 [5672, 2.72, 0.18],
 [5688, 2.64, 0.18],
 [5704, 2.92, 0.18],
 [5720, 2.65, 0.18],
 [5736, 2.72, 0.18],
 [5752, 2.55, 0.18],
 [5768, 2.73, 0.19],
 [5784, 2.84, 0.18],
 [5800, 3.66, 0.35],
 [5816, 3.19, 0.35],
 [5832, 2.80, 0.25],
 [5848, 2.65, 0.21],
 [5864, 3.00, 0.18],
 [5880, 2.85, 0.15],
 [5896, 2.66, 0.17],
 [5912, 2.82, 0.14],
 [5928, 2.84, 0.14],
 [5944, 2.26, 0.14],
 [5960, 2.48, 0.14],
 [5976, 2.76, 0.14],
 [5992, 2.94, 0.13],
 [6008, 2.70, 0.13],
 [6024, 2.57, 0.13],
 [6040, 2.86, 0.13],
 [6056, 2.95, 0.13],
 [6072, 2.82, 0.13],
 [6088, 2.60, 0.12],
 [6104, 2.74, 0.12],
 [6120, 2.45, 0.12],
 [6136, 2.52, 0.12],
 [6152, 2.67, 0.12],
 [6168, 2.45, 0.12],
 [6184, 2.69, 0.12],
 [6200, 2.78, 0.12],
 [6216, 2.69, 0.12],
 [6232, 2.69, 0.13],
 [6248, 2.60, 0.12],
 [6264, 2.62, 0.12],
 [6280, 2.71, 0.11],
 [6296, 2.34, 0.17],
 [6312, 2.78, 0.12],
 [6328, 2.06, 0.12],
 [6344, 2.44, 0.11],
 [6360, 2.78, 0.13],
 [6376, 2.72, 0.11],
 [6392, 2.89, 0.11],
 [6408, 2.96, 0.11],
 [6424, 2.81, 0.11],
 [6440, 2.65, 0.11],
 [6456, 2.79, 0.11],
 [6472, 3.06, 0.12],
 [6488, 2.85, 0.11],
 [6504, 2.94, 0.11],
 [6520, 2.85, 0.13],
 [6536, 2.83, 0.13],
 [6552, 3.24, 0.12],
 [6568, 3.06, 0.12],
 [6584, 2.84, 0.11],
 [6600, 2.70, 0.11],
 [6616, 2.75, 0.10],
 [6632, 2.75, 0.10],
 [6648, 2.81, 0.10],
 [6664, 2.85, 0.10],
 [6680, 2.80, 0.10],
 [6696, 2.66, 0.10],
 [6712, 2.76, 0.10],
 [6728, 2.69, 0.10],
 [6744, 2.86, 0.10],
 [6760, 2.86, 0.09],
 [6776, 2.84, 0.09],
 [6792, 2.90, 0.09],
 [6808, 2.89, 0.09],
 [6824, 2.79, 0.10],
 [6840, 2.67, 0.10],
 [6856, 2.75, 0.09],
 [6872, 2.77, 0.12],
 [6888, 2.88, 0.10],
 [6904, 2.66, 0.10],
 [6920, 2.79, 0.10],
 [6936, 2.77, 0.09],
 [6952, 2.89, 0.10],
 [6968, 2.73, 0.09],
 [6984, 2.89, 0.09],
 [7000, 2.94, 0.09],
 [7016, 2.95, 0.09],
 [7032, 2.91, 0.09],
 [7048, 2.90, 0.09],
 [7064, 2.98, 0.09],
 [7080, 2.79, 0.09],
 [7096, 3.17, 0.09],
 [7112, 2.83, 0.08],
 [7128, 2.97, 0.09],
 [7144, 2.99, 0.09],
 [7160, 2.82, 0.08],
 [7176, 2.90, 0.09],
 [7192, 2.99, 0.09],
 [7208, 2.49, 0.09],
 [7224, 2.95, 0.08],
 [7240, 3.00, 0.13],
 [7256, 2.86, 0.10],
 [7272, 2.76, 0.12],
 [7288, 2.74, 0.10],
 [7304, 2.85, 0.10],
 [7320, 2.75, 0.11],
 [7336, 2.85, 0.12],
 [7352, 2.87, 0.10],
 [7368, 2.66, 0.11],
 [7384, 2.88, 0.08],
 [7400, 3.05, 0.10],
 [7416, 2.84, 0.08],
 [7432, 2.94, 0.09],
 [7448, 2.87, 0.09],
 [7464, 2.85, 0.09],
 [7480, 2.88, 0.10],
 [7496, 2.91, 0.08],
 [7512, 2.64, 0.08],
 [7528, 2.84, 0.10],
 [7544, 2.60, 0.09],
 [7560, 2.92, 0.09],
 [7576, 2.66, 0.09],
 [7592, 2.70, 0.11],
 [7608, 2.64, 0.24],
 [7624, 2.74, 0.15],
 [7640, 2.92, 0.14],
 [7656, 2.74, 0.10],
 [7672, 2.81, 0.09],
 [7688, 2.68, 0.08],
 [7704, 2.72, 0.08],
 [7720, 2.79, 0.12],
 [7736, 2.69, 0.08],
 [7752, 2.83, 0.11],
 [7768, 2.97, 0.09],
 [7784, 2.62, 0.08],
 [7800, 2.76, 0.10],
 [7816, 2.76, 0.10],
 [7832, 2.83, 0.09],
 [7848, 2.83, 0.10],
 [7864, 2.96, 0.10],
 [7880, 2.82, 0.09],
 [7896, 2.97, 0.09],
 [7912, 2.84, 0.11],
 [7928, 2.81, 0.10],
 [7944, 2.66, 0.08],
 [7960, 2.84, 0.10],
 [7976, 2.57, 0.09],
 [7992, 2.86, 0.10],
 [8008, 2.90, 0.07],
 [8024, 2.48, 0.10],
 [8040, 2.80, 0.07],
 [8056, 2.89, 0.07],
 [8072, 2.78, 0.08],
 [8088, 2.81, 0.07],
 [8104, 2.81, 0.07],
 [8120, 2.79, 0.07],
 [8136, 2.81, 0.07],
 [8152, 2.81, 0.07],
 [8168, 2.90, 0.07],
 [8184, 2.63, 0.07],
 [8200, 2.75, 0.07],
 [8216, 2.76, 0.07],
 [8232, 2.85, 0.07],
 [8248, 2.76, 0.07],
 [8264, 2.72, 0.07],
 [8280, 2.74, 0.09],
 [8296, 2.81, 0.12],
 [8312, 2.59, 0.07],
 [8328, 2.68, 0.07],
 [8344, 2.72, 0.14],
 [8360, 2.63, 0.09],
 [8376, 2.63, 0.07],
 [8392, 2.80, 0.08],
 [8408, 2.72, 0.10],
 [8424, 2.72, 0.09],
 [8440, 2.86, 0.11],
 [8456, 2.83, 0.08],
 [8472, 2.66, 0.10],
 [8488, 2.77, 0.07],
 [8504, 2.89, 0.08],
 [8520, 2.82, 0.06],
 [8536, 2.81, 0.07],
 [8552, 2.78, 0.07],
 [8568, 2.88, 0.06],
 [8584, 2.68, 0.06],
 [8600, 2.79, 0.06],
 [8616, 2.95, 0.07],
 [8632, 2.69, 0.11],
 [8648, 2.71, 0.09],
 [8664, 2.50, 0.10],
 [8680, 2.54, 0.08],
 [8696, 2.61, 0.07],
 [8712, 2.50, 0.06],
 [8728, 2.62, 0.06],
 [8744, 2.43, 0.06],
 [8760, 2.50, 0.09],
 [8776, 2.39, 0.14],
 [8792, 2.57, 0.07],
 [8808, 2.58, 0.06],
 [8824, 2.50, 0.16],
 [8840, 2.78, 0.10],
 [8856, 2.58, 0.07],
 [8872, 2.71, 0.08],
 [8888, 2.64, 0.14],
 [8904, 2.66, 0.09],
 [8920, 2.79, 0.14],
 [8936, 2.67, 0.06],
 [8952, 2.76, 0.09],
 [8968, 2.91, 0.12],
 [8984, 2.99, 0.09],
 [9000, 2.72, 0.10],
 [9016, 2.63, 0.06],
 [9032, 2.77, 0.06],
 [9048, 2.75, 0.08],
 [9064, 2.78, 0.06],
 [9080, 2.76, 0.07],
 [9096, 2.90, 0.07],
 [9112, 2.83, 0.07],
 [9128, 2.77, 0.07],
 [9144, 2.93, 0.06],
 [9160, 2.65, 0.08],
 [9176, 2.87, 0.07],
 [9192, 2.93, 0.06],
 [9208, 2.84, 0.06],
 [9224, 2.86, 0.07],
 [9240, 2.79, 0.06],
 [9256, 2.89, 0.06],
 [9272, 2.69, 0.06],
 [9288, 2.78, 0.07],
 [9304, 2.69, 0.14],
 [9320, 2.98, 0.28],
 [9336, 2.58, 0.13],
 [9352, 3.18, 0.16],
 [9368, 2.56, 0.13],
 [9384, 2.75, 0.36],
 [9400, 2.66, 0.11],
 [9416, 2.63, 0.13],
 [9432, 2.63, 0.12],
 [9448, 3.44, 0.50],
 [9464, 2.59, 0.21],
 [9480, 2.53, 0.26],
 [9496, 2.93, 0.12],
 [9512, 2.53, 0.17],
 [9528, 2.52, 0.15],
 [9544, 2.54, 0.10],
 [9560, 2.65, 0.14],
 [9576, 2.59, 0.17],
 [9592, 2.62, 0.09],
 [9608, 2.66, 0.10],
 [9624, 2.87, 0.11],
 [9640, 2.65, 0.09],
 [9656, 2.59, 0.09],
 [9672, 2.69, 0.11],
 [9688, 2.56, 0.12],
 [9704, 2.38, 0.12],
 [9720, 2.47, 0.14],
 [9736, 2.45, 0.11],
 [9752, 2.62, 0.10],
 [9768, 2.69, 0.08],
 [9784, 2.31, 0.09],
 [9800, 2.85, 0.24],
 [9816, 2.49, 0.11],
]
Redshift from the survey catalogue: 0.223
